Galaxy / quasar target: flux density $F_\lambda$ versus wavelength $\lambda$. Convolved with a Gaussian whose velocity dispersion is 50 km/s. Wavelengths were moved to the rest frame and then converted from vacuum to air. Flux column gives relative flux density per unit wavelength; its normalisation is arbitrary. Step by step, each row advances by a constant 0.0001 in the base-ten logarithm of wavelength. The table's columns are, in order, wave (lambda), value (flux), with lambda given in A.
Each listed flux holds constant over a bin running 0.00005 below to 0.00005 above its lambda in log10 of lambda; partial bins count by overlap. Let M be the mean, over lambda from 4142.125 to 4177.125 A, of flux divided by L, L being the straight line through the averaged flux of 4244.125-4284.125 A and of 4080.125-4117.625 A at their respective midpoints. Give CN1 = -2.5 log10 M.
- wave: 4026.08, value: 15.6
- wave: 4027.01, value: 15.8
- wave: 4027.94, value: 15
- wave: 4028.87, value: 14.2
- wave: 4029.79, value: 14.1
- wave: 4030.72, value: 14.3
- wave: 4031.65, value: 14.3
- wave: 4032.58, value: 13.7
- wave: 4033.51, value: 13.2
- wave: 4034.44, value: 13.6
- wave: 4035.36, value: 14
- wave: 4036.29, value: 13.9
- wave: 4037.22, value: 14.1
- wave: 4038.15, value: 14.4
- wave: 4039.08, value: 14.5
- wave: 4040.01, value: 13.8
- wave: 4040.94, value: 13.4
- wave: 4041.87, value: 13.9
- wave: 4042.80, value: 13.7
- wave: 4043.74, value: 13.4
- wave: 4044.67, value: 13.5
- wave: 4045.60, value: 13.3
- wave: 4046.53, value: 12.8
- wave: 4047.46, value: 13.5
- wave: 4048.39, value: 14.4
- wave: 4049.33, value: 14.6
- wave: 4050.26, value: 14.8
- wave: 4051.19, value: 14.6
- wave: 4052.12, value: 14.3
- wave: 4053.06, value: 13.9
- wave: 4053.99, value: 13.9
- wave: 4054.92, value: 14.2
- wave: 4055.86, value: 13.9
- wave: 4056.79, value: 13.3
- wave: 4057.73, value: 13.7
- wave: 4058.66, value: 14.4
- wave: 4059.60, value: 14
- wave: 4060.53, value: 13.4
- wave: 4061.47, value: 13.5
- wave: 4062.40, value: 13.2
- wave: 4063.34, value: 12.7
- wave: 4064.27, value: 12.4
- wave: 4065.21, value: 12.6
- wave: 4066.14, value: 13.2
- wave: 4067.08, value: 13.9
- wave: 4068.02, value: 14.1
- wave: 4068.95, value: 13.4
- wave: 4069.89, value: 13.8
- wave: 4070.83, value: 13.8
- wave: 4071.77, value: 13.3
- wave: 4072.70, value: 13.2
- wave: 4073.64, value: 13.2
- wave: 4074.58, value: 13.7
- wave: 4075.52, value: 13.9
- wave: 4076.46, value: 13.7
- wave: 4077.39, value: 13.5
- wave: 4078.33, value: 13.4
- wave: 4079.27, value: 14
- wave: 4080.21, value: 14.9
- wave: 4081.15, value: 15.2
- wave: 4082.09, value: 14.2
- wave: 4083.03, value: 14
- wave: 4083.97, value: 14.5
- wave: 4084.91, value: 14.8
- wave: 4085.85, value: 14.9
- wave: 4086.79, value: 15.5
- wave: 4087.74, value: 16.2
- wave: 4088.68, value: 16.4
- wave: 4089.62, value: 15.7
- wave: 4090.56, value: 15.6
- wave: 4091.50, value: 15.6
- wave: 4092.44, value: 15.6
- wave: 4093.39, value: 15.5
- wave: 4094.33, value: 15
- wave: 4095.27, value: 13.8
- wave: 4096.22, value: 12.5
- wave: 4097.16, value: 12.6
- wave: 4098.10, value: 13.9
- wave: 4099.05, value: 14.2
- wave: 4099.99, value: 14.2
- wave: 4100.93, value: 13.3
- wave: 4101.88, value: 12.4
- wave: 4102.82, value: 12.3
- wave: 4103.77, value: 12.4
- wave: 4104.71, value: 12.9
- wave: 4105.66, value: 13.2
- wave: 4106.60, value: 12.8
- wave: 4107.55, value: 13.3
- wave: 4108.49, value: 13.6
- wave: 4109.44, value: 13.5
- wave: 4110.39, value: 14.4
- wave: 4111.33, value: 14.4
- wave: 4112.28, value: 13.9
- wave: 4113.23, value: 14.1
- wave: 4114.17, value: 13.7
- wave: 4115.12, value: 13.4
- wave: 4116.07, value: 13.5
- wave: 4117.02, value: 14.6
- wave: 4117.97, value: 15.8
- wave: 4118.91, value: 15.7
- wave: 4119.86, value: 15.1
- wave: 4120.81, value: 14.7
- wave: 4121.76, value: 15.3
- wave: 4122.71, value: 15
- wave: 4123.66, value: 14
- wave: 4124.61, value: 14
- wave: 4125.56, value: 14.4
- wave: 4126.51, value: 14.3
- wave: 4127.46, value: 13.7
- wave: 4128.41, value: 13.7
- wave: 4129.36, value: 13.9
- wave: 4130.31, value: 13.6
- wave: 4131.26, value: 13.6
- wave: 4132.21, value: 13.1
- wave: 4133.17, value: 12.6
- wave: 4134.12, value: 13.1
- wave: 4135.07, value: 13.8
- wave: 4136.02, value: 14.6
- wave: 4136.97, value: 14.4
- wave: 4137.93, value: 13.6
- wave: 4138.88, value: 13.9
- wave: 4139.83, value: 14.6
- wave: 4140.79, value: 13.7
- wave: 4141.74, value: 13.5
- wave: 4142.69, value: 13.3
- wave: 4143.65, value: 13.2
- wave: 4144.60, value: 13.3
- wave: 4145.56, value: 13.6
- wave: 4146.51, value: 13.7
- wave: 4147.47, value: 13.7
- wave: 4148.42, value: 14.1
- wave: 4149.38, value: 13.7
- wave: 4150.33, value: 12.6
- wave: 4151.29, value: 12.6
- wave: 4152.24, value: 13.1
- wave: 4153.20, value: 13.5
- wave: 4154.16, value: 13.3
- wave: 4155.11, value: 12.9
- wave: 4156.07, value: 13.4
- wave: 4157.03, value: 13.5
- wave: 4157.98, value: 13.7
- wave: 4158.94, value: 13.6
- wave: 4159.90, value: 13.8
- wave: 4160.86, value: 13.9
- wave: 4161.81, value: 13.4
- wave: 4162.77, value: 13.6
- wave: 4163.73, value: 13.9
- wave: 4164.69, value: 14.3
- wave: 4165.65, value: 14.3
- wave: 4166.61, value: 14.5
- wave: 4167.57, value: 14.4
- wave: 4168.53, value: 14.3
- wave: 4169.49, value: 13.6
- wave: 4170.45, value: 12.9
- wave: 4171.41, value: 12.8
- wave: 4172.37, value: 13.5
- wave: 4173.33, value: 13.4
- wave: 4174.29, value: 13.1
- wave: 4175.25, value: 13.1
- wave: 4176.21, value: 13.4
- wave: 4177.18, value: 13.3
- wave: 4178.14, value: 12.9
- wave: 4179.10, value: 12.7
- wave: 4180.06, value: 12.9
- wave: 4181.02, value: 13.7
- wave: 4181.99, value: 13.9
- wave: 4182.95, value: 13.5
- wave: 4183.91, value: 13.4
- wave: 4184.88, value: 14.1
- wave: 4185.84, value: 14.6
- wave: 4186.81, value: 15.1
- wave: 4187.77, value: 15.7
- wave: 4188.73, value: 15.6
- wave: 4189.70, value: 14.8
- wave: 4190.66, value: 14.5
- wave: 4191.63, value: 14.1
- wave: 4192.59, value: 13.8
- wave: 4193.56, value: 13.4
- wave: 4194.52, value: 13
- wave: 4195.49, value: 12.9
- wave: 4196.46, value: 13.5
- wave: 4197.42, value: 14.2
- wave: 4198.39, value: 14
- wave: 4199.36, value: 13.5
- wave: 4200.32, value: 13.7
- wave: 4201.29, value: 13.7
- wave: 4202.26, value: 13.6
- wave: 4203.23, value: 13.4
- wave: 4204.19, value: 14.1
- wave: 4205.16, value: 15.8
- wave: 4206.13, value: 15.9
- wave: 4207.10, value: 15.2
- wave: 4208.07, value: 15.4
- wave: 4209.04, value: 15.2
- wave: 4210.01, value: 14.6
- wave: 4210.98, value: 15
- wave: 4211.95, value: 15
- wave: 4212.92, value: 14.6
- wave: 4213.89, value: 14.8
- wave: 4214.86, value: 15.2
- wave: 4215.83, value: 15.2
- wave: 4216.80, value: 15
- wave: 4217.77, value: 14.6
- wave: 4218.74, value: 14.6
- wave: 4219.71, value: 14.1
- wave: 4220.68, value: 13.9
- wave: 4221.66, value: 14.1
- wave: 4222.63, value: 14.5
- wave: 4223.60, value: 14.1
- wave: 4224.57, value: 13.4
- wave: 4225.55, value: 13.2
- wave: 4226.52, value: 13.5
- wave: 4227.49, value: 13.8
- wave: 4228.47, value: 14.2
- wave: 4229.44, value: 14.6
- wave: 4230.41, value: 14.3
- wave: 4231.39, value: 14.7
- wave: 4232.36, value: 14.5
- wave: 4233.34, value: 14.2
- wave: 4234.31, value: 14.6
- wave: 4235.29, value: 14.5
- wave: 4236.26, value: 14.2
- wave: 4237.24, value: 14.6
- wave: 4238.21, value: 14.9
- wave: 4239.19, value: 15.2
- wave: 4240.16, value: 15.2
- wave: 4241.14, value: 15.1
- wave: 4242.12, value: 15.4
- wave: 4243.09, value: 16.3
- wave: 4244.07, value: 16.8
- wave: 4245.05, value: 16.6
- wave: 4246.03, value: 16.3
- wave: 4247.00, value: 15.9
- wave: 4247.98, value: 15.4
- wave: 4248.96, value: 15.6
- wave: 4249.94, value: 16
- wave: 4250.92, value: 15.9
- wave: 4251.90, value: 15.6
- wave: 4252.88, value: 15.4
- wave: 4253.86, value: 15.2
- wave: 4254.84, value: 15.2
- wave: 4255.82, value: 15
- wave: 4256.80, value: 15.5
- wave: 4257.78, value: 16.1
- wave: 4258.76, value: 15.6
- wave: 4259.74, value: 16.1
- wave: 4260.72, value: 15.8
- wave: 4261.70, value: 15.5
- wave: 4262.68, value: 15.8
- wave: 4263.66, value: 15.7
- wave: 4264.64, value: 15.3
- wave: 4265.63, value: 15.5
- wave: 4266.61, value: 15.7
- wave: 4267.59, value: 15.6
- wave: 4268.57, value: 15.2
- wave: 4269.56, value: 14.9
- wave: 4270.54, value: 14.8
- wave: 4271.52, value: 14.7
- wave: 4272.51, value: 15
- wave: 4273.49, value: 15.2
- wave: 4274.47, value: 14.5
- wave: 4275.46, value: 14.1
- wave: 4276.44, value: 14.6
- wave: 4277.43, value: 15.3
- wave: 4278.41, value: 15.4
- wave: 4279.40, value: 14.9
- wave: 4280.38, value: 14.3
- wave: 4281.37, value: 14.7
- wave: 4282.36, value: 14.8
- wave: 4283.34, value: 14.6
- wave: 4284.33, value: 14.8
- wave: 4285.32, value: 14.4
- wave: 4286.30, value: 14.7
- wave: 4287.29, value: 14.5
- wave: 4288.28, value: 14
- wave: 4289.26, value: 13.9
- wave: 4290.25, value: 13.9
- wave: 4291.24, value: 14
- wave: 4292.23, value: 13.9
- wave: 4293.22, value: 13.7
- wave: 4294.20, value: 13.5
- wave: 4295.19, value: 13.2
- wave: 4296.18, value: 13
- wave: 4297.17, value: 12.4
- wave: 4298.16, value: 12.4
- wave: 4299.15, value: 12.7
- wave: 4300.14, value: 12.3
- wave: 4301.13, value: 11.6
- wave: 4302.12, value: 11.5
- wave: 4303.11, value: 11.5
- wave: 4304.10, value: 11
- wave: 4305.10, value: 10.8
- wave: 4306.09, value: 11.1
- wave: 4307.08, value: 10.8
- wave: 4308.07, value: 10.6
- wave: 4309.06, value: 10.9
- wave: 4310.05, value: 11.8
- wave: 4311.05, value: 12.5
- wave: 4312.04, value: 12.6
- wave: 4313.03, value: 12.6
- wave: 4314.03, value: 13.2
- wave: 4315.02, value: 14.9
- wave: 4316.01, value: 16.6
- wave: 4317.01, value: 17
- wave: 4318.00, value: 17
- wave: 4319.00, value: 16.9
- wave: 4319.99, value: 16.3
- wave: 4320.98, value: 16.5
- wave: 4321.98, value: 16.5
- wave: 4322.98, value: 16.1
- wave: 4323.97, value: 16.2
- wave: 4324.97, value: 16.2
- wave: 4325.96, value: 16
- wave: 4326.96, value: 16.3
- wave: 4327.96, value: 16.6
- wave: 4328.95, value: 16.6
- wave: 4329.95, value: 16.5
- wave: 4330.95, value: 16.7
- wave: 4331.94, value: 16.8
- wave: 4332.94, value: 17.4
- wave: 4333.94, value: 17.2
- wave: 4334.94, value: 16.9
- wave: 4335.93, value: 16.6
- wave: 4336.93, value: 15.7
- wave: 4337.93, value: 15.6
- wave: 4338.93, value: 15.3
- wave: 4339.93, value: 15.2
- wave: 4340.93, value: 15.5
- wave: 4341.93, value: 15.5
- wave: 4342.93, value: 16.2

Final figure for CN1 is 0.08 mag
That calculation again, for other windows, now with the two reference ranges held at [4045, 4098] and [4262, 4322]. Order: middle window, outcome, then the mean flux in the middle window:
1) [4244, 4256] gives -0.125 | 15.7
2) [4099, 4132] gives 0.012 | 13.9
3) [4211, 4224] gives -0.044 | 14.6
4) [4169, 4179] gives 0.069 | 13.2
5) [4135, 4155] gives 0.036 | 13.6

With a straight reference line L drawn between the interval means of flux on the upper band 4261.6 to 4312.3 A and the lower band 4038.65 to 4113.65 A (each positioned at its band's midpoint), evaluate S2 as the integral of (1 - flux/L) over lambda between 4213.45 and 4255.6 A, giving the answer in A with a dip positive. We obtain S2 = -3.45 A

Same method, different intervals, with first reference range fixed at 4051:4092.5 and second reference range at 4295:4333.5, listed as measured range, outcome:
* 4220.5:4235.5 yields 0.0 A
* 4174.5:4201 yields 0.6 A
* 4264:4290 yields -1.2 A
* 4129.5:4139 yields 0.3 A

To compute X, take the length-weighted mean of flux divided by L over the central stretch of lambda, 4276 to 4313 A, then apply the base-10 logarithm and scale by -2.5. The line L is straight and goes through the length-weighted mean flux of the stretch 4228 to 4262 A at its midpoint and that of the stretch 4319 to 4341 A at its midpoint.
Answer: 0.21 mag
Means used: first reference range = 15.3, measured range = 13.1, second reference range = 16.3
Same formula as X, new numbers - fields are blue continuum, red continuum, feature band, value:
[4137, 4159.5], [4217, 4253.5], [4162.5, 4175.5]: 0.01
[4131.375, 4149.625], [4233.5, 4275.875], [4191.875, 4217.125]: 0.02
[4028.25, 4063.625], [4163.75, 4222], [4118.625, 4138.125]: -0.01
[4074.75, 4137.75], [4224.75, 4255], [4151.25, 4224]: 0.05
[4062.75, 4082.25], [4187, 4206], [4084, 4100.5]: -0.09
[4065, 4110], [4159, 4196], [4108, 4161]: 0.00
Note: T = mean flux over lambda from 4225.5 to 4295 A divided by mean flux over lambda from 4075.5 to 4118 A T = 1.06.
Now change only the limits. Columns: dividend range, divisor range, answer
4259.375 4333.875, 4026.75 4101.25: 1.03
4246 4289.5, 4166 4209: 1.09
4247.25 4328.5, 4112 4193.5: 1.05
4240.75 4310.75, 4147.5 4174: 1.06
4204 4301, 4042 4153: 1.06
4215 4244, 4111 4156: 1.05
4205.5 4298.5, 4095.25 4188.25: 1.08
